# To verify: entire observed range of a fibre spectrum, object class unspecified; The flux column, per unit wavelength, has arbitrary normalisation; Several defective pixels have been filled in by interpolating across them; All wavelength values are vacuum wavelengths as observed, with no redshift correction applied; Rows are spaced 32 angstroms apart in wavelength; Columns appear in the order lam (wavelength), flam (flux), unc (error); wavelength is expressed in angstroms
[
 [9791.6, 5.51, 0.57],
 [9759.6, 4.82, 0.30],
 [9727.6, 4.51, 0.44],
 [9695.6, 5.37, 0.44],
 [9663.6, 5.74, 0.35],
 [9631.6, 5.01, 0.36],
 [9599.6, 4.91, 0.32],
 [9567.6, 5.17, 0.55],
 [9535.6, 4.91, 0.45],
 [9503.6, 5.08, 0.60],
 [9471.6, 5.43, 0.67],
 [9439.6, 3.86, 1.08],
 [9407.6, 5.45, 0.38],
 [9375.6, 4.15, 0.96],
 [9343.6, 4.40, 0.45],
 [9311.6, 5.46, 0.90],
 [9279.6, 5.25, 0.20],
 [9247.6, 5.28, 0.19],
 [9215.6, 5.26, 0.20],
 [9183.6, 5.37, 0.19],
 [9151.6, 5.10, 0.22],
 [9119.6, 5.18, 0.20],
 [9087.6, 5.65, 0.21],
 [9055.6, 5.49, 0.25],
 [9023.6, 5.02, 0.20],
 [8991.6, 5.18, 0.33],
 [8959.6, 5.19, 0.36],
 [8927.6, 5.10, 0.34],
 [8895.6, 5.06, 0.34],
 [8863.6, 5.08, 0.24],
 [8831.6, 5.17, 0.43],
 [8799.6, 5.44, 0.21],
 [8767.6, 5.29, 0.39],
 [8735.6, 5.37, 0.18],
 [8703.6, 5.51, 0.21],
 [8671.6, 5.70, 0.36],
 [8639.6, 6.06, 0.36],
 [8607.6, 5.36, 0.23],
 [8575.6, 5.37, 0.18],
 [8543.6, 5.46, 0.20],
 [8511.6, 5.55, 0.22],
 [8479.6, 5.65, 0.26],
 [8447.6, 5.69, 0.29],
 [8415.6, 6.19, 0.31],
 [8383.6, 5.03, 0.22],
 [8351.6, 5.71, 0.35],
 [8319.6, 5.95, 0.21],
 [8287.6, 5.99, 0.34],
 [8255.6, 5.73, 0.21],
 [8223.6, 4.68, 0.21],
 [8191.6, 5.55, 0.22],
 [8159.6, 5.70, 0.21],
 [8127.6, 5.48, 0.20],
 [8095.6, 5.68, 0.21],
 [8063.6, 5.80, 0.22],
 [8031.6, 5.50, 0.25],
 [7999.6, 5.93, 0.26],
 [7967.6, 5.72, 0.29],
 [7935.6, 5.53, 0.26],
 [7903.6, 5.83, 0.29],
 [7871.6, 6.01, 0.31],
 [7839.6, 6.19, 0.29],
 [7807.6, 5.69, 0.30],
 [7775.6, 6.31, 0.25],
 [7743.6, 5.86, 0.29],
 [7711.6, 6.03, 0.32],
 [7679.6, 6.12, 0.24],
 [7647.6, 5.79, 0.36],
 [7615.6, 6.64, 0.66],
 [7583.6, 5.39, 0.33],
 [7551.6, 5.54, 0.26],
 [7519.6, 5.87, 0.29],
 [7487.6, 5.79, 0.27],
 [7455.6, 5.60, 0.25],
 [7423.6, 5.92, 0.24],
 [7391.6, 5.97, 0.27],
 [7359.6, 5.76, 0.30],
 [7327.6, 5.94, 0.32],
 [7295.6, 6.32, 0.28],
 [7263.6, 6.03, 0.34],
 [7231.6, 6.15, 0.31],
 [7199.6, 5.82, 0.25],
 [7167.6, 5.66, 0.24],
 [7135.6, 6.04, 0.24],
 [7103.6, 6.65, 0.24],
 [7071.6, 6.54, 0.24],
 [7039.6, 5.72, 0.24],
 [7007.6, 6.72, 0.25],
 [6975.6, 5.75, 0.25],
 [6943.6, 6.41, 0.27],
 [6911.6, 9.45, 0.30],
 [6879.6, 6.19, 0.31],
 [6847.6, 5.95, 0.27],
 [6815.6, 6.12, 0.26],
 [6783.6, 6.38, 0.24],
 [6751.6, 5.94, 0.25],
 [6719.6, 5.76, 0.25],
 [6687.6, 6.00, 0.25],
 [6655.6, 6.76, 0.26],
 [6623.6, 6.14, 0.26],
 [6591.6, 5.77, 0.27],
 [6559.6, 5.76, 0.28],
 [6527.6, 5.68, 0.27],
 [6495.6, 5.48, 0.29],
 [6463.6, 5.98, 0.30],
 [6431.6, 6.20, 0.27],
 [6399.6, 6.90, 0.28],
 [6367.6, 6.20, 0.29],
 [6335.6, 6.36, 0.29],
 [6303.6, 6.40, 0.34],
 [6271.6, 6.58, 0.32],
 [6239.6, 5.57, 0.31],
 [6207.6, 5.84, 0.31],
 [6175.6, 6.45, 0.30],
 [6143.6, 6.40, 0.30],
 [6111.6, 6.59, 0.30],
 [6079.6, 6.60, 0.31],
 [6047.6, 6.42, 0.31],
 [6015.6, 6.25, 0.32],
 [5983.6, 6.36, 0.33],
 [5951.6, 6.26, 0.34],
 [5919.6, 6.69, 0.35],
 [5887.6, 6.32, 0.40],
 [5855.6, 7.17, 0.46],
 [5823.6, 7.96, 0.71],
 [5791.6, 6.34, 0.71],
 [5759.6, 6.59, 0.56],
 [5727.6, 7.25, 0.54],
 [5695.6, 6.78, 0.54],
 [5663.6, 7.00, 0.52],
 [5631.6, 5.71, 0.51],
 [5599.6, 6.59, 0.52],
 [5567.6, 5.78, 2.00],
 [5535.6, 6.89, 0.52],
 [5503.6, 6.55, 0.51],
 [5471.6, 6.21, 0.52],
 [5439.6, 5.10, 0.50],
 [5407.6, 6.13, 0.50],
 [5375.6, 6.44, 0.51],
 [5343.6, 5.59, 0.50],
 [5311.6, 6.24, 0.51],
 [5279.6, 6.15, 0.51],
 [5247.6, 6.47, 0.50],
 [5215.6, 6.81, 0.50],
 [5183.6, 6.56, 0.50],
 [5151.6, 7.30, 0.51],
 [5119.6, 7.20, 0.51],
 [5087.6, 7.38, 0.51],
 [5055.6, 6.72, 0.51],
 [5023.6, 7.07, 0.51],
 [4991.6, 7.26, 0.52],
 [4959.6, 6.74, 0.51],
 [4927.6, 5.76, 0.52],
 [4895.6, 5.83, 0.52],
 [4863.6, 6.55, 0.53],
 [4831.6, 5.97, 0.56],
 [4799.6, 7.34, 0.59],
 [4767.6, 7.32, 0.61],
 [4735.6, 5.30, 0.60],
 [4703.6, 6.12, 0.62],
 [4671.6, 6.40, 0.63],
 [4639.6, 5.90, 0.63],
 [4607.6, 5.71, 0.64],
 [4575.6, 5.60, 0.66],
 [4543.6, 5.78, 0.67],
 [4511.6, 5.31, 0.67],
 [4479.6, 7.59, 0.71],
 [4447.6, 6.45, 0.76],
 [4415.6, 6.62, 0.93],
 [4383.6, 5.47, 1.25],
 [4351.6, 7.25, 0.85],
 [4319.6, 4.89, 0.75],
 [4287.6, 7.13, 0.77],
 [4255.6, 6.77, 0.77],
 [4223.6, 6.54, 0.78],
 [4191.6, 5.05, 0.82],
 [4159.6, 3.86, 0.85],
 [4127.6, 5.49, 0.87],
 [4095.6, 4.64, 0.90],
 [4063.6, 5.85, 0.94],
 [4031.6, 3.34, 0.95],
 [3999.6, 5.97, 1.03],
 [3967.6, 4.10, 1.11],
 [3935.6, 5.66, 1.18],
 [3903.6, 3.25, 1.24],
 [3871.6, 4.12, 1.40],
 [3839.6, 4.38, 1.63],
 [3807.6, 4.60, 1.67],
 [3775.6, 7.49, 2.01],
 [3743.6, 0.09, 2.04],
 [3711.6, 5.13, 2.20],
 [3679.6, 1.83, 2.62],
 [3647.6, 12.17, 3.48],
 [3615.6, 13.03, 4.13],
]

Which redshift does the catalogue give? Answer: 0.05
